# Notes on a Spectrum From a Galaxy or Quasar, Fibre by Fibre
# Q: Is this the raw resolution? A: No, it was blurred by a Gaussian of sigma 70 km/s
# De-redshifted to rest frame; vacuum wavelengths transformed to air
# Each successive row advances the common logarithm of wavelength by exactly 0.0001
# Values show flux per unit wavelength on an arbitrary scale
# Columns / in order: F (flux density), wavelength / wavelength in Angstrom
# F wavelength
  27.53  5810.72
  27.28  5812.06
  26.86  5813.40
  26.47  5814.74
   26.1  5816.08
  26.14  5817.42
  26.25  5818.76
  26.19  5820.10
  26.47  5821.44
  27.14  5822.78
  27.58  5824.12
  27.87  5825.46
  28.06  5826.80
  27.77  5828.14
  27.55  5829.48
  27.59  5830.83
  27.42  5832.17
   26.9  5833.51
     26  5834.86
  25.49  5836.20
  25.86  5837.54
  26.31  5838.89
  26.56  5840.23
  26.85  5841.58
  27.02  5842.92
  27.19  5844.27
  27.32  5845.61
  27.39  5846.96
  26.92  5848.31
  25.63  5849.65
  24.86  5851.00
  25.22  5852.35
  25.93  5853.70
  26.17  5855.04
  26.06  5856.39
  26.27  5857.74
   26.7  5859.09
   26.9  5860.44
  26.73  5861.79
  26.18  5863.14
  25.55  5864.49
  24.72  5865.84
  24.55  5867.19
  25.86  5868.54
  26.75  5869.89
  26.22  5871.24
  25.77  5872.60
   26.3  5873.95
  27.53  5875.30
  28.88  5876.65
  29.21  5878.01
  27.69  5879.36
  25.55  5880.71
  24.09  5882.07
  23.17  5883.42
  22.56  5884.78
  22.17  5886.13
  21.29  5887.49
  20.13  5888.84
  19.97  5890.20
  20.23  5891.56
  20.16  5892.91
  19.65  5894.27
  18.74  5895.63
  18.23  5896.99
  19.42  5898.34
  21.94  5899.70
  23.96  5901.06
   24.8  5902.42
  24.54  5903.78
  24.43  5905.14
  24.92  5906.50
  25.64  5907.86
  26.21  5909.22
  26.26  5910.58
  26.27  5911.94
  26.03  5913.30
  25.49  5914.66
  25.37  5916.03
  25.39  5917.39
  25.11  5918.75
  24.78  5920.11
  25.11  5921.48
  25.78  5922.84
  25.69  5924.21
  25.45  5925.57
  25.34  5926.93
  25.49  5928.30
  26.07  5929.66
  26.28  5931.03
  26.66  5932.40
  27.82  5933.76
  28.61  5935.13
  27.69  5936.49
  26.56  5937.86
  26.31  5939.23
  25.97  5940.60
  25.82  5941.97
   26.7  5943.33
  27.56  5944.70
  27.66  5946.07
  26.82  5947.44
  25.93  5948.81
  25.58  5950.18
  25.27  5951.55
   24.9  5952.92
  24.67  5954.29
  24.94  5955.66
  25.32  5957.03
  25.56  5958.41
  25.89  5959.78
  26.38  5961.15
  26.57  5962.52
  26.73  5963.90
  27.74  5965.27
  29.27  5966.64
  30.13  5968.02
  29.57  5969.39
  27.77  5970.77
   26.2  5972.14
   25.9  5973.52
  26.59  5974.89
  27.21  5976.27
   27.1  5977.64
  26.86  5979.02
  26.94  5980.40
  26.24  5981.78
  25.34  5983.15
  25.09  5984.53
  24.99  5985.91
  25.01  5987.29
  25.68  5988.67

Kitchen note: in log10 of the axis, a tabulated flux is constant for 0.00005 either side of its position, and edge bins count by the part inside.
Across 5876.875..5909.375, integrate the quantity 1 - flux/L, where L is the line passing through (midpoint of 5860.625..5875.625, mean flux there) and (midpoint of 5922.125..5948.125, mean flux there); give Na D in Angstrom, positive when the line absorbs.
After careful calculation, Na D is 4.1 Angstrom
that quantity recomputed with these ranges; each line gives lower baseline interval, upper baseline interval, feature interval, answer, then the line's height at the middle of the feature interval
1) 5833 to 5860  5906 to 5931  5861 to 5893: 1.61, 26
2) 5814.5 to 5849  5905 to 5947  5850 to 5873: 0.62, 26.6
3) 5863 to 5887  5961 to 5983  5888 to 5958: 4.53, 26.5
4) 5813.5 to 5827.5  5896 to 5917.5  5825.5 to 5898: 0.97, 25.6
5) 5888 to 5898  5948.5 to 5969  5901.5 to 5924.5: -3.95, 21.7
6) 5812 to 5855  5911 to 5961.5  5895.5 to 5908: 1.68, 26.2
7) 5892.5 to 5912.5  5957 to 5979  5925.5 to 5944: -1.07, 25.1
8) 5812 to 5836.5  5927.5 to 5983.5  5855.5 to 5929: 6.03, 26.8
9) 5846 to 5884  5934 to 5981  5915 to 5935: 0.55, 26.5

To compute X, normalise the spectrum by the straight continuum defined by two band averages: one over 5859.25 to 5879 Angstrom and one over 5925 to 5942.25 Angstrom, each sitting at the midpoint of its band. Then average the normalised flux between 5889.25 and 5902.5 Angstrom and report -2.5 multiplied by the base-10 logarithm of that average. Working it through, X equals 0.279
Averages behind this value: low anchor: 26.5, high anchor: 26.5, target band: 20.5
